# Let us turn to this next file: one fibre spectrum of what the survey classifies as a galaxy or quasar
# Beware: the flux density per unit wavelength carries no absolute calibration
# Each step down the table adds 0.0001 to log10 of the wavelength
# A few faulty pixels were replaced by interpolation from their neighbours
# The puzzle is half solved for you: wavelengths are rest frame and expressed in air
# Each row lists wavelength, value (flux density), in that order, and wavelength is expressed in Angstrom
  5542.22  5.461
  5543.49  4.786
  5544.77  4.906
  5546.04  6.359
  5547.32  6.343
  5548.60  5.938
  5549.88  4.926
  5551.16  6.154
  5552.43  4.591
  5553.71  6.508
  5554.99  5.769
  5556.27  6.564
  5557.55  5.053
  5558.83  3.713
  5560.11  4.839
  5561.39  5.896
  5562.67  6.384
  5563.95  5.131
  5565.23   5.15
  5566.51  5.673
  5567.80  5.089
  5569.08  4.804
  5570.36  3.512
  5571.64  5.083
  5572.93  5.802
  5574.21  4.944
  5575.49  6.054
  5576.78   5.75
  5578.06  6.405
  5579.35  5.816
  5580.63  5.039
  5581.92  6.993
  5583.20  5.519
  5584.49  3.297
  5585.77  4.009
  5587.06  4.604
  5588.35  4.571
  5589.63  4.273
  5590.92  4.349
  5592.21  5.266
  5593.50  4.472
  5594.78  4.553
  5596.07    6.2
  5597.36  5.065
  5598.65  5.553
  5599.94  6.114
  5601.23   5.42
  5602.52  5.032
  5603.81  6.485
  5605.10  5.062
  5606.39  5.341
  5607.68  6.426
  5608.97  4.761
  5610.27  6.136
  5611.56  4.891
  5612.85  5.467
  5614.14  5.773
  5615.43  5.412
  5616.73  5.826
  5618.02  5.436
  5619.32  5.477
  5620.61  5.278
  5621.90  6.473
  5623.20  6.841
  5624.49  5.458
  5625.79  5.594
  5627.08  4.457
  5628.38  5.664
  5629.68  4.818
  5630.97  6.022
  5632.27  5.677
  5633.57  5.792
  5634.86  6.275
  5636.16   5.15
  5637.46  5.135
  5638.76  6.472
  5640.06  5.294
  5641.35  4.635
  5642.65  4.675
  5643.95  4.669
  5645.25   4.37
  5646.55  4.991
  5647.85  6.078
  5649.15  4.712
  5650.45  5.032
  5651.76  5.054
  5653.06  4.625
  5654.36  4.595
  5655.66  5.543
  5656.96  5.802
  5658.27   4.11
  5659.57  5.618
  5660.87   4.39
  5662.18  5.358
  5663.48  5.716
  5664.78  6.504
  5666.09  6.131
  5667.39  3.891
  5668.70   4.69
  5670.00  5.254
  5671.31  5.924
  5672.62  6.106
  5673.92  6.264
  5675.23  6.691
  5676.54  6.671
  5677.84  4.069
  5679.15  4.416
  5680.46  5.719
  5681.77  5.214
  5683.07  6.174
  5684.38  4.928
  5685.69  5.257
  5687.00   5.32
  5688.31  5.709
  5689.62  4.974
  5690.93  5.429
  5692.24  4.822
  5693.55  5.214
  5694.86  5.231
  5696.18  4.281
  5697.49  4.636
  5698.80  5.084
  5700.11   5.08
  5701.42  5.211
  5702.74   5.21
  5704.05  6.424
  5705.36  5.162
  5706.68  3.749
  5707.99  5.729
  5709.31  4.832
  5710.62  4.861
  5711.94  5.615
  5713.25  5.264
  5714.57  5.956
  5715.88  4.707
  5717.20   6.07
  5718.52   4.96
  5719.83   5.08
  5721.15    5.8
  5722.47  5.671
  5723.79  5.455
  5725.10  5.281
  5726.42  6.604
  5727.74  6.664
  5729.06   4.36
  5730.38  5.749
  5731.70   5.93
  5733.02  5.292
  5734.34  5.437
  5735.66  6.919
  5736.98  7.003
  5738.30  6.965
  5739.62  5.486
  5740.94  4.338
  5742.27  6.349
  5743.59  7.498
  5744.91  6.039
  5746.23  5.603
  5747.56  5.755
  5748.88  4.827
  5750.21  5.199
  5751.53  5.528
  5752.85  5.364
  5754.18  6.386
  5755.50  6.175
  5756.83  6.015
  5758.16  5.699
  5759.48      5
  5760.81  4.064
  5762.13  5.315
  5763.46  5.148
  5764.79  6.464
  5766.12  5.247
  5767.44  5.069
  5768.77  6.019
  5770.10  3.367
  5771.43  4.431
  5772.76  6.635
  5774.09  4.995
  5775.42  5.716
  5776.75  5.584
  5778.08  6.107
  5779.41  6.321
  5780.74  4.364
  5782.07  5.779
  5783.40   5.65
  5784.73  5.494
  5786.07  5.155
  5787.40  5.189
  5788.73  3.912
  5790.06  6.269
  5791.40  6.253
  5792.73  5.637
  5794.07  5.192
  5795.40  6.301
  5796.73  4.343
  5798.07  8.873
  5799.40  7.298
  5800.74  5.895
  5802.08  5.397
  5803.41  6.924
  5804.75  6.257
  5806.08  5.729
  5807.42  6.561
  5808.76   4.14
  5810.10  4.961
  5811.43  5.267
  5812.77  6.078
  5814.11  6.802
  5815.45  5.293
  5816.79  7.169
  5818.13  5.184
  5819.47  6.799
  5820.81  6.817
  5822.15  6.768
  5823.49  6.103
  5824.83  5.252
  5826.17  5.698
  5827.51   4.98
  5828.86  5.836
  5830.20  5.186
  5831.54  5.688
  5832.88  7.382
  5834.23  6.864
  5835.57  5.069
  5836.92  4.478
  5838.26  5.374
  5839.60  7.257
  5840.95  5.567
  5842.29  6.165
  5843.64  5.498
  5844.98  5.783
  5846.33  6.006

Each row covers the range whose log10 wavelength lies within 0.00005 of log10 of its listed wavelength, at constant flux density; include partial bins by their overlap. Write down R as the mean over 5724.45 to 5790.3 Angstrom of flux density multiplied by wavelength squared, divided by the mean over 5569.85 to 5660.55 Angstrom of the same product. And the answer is 1.11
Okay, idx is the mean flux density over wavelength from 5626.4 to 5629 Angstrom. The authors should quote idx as 5.06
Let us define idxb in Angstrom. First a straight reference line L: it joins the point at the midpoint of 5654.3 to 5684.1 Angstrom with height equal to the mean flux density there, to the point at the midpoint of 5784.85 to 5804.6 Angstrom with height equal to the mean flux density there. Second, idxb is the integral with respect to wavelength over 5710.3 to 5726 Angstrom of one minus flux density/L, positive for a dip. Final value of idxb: 0.55 Angstrom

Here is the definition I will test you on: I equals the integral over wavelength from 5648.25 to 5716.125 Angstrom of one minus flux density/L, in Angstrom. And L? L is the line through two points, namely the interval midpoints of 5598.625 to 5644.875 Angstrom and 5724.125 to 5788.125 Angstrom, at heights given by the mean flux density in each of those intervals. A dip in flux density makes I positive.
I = 3.74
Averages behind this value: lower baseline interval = 5.52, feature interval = 5.26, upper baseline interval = 5.61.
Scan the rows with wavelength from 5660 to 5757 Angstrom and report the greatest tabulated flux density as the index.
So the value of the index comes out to 7.498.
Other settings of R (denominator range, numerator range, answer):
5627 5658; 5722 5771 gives 1.12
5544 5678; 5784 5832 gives 1.17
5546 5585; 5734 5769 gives 1.12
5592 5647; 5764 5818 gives 1.11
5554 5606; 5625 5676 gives 1.04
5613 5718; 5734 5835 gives 1.13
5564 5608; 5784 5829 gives 1.22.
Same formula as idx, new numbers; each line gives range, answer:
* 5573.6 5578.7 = 5.8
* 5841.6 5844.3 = 5.83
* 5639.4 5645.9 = 4.74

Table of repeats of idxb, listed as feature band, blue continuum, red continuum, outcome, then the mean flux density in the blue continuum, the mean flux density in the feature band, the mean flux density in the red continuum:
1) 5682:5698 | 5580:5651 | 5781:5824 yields 1.10 Angstrom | 5.32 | 5.17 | 5.91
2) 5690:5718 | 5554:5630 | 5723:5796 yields 1.80 Angstrom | 5.34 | 5.17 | 5.61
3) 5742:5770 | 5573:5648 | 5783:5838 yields 0.60 Angstrom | 5.37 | 5.6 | 5.85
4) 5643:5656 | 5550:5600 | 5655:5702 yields 0.85 Angstrom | 5.23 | 4.95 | 5.32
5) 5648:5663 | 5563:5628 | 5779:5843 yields 1.22 Angstrom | 5.33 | 5.03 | 5.85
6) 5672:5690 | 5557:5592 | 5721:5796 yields -0.49 Angstrom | 5.1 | 5.55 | 5.61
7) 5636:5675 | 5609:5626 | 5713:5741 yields 3.01 Angstrom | 5.66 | 5.24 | 5.72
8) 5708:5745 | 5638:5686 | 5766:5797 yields -2.57 Angstrom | 5.29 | 5.72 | 5.39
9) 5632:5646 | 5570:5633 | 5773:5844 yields 0.45 Angstrom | 5.37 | 5.27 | 5.83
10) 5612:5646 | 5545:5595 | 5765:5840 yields -0.46 Angstrom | 5.26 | 5.46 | 5.76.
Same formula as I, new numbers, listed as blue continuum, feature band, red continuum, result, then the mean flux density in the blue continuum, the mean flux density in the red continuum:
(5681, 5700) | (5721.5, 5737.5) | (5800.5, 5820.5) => -1.3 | 5.16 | 5.91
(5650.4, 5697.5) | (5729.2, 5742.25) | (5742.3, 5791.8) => -1.0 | 5.29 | 5.51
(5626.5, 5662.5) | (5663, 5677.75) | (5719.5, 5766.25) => -1.2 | 5.18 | 5.72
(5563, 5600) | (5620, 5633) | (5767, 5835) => -0.9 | 5.14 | 5.79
